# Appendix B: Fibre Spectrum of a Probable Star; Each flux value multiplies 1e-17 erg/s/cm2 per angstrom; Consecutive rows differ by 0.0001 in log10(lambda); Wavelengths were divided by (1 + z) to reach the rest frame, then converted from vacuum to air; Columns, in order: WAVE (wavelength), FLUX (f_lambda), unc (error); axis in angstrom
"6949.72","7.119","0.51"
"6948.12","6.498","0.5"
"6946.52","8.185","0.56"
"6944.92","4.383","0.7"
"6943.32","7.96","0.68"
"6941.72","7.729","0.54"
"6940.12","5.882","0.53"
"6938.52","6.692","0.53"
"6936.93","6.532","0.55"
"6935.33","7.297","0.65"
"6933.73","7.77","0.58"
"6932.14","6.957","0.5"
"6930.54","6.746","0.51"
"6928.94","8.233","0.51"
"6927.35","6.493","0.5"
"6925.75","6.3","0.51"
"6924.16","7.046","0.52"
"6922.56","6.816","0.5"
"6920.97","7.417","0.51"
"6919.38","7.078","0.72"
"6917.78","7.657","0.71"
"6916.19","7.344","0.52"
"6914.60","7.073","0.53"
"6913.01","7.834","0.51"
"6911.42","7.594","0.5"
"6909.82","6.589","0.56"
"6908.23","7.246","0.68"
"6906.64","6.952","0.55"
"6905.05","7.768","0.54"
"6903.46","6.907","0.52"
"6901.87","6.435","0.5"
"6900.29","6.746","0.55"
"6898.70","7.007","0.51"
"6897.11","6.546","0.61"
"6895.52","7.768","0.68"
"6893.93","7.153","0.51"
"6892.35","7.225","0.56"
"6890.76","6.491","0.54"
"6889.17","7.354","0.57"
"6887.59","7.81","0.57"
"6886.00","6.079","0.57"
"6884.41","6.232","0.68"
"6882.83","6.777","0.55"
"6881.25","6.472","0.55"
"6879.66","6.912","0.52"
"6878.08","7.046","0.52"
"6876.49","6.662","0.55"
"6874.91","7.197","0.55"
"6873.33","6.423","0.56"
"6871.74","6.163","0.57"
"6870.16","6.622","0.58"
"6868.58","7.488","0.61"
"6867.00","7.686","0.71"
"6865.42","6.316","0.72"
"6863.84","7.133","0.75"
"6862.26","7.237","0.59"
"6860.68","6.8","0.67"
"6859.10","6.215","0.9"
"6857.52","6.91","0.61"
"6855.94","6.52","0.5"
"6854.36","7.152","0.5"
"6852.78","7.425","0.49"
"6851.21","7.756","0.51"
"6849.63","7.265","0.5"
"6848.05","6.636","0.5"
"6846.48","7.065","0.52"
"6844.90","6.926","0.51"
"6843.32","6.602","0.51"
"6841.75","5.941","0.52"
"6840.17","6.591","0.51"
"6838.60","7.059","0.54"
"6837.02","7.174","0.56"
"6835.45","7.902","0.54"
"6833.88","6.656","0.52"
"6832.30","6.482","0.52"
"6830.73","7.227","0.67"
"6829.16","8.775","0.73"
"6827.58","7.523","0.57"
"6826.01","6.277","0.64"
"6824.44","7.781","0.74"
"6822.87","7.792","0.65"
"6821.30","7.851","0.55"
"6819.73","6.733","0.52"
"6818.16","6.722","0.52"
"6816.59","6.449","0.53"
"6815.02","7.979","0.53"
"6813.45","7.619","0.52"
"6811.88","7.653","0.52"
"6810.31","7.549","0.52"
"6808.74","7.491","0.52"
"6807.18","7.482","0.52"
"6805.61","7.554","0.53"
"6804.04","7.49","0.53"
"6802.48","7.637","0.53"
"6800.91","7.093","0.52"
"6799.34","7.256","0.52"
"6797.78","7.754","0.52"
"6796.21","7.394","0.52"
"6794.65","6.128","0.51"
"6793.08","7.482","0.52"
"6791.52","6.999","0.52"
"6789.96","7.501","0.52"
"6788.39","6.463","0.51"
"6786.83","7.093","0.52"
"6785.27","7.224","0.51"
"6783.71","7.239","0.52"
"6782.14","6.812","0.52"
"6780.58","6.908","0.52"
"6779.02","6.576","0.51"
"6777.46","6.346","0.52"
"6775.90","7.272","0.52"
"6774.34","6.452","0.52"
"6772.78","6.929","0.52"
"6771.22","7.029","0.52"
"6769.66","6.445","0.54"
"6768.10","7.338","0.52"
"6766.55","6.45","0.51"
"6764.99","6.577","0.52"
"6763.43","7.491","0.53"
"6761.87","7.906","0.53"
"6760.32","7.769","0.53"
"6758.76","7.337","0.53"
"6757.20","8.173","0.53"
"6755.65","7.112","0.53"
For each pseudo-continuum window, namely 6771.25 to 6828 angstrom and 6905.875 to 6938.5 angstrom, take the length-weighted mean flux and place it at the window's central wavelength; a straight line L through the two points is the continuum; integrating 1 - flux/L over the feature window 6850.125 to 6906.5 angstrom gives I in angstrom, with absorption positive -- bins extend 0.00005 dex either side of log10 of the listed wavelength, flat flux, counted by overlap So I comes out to 1.8 angstrom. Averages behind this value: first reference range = 7.18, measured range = 6.93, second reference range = 7.14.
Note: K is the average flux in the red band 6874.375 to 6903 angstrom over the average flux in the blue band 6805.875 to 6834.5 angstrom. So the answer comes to 0.9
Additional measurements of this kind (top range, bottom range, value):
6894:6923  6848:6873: 1.03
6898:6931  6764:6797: 1.03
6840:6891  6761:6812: 0.96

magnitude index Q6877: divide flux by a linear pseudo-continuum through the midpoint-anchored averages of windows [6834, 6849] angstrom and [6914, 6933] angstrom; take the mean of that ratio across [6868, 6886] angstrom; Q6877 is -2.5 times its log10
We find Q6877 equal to 0.045 mag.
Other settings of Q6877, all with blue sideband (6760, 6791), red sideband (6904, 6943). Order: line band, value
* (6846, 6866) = 0.016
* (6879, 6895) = 0.036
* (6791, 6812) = -0.052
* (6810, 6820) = -0.035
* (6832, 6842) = 0.024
